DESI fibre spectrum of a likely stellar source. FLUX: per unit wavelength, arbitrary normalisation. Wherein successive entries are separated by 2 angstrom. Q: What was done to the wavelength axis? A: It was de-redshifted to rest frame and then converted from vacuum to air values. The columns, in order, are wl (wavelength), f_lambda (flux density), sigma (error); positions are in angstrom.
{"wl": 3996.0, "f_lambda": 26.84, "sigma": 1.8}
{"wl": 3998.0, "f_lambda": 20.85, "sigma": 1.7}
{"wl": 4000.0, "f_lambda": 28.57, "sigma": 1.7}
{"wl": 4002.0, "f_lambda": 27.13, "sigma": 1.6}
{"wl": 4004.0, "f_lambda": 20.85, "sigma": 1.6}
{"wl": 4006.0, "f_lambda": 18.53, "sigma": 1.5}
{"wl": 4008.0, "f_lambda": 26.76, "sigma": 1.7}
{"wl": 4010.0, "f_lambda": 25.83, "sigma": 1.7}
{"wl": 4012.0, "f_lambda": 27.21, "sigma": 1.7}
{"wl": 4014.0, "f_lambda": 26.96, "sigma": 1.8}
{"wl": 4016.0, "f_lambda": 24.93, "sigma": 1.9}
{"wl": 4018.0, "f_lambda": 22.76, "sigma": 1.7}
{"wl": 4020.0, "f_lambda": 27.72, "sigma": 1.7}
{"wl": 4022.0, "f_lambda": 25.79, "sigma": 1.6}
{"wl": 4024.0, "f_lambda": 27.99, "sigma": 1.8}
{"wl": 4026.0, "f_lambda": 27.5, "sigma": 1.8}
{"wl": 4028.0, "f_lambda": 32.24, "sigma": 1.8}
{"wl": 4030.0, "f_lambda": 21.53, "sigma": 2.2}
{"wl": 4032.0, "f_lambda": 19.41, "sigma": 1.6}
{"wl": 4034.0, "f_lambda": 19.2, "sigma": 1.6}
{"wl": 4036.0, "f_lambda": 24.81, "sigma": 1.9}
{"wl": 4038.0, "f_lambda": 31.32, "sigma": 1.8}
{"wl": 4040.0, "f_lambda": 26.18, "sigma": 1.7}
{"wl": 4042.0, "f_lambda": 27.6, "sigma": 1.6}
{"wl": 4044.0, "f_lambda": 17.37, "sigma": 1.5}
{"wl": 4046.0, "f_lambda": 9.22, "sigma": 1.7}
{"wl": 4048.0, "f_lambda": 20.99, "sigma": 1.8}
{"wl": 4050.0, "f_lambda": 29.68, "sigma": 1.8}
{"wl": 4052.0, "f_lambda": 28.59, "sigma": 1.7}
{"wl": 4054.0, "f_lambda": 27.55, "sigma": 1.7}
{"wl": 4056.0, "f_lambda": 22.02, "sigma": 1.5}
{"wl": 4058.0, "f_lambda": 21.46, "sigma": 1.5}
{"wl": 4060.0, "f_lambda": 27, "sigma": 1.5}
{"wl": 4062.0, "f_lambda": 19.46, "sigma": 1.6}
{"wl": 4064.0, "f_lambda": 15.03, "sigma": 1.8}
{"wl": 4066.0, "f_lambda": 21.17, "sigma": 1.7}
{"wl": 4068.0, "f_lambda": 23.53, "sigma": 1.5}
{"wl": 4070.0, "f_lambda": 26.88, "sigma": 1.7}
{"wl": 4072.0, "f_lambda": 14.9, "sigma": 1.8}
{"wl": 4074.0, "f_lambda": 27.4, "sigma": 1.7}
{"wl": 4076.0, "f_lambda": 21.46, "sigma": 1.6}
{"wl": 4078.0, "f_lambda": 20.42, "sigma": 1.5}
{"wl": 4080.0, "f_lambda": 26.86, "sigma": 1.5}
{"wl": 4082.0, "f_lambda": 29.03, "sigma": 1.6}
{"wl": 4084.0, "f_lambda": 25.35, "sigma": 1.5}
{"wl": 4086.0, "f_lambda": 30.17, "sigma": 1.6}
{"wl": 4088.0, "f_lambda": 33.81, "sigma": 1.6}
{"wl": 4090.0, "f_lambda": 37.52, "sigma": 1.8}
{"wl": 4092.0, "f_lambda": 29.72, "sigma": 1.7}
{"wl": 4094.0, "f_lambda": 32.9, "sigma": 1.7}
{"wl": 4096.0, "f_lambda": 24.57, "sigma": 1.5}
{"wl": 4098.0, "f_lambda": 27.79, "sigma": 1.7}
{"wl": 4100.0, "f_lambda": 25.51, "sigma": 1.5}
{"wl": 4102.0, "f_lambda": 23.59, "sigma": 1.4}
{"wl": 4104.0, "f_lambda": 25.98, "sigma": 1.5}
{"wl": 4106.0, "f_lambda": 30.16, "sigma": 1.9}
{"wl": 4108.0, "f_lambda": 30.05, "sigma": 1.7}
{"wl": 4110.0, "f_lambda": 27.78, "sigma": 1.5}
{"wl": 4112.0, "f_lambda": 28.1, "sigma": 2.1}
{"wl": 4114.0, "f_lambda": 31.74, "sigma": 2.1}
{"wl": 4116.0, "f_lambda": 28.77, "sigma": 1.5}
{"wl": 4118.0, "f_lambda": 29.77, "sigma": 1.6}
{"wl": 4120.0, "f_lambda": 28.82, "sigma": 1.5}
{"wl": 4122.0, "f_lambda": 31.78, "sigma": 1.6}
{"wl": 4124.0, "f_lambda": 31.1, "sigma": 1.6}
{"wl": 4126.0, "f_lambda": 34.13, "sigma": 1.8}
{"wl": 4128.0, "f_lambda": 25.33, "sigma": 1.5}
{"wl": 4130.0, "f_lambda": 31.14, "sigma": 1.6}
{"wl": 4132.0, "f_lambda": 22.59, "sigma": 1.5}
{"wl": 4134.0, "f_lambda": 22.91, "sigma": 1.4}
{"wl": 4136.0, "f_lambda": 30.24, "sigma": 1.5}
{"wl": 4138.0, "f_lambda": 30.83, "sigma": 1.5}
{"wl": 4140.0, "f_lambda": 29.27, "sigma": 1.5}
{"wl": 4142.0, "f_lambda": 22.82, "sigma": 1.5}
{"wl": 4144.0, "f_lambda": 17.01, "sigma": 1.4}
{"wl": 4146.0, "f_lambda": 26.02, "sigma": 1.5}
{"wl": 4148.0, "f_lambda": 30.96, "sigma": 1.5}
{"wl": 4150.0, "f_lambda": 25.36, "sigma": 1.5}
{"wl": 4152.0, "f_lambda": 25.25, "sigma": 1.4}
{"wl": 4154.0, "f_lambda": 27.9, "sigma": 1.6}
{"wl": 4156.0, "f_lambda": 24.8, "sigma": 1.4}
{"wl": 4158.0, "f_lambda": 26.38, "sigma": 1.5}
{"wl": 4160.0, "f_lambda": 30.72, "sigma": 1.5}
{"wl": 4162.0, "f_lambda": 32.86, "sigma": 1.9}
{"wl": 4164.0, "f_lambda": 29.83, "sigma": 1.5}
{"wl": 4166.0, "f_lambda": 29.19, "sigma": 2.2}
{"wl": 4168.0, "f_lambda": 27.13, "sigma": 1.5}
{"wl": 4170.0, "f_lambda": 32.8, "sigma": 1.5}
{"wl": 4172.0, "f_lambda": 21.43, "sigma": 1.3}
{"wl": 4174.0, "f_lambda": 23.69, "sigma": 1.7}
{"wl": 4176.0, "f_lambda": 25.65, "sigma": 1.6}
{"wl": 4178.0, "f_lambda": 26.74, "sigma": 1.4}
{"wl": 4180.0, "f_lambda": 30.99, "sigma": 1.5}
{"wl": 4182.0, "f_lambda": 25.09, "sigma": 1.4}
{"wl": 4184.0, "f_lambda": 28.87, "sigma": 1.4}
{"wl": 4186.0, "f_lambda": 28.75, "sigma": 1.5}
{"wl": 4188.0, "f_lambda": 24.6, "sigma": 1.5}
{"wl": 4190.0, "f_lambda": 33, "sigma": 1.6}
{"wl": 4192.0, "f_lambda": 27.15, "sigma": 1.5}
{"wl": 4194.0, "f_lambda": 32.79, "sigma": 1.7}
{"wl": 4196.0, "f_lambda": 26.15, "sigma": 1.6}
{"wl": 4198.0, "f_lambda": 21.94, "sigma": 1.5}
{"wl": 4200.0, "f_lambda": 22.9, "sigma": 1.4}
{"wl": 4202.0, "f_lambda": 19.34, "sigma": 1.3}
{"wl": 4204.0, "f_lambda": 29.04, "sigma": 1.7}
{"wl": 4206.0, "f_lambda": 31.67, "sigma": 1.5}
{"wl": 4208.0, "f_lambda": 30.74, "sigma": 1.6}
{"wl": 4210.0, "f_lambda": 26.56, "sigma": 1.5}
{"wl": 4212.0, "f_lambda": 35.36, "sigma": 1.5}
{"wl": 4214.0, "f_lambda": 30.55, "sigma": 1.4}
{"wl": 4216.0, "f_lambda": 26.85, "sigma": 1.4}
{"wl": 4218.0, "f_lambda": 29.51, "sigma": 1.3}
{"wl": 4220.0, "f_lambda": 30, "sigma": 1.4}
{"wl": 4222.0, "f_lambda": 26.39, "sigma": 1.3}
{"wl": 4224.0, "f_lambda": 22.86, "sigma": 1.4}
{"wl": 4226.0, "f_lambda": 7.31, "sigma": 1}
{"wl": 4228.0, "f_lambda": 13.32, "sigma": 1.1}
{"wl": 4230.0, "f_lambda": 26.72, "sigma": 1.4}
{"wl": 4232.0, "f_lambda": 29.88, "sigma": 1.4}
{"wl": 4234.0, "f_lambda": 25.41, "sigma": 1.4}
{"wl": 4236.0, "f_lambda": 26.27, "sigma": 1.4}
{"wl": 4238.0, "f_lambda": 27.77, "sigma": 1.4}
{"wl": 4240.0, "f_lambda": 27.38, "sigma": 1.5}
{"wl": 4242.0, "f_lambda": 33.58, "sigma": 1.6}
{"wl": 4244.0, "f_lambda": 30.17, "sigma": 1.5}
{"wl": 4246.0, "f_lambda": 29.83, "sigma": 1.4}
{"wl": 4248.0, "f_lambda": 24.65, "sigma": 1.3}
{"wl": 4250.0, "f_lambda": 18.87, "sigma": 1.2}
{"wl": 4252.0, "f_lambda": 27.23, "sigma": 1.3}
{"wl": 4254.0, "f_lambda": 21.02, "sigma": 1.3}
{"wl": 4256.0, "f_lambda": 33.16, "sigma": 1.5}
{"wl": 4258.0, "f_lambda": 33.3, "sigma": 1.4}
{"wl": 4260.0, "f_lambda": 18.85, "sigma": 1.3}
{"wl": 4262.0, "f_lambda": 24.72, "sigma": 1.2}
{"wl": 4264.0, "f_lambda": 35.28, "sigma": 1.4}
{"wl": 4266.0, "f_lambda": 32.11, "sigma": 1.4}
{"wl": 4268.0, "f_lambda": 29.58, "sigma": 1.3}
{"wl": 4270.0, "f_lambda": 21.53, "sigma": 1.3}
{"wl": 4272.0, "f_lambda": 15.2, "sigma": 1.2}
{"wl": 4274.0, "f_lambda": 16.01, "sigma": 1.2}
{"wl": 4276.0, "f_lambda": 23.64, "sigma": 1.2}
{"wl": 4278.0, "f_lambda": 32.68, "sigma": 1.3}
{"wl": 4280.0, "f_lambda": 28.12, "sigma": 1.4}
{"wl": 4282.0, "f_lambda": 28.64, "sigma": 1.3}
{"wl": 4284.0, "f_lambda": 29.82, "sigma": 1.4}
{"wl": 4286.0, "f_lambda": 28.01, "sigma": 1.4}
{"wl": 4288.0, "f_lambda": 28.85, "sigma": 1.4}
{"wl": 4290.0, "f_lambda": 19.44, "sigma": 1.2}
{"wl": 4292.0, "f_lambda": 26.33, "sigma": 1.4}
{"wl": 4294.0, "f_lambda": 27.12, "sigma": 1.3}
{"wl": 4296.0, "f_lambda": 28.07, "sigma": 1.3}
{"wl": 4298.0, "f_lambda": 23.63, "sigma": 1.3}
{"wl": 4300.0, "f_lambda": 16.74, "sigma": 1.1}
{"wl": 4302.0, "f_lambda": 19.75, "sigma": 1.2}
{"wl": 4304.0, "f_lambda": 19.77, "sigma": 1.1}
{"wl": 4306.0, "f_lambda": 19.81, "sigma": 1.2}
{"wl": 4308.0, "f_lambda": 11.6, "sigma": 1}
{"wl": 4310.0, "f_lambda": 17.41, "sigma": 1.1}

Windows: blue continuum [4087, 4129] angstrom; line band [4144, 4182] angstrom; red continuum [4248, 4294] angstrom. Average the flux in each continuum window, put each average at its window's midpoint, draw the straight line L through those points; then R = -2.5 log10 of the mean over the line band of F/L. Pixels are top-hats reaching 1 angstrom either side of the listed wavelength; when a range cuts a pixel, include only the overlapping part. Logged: 0.039 mag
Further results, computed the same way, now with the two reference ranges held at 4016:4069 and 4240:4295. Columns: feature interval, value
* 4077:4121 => -0.17 mag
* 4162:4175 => -0.10 mag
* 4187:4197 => -0.12 mag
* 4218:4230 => 0.22 mag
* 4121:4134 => -0.16 mag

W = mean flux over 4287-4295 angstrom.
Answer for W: 25.4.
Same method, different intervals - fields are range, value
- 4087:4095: 33.5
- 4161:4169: 29.8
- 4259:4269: 28.1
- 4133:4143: 27.2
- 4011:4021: 25.9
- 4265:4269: 30.8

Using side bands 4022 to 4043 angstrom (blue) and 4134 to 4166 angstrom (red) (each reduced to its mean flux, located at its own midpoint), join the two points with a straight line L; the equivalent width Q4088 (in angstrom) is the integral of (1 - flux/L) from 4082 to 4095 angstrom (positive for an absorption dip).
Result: -2.4 angstrom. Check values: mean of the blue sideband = 25.8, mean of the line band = 31.4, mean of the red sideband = 27.3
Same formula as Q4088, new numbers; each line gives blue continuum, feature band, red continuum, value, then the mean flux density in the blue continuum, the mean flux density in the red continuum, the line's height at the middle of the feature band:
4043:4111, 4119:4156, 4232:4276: -2.6 angstrom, 25.1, 26.3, 25.5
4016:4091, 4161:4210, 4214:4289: -3.7 angstrom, 24.6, 26.1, 25.6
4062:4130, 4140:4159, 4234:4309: 0.9 angstrom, 27.2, 25.4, 26.7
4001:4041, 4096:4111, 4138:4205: -0.5 angstrom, 25.2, 26.9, 26.2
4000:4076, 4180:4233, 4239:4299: -1.4 angstrom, 23.9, 26.6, 25.9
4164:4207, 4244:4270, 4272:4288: -0.9 angstrom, 27.2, 26.1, 26.4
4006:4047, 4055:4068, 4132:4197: 2.1 angstrom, 24.5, 27.3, 25.2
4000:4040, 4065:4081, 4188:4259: 1.8 angstrom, 25.3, 26.8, 25.7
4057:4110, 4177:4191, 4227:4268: -0.9 angstrom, 25.9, 27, 26.6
